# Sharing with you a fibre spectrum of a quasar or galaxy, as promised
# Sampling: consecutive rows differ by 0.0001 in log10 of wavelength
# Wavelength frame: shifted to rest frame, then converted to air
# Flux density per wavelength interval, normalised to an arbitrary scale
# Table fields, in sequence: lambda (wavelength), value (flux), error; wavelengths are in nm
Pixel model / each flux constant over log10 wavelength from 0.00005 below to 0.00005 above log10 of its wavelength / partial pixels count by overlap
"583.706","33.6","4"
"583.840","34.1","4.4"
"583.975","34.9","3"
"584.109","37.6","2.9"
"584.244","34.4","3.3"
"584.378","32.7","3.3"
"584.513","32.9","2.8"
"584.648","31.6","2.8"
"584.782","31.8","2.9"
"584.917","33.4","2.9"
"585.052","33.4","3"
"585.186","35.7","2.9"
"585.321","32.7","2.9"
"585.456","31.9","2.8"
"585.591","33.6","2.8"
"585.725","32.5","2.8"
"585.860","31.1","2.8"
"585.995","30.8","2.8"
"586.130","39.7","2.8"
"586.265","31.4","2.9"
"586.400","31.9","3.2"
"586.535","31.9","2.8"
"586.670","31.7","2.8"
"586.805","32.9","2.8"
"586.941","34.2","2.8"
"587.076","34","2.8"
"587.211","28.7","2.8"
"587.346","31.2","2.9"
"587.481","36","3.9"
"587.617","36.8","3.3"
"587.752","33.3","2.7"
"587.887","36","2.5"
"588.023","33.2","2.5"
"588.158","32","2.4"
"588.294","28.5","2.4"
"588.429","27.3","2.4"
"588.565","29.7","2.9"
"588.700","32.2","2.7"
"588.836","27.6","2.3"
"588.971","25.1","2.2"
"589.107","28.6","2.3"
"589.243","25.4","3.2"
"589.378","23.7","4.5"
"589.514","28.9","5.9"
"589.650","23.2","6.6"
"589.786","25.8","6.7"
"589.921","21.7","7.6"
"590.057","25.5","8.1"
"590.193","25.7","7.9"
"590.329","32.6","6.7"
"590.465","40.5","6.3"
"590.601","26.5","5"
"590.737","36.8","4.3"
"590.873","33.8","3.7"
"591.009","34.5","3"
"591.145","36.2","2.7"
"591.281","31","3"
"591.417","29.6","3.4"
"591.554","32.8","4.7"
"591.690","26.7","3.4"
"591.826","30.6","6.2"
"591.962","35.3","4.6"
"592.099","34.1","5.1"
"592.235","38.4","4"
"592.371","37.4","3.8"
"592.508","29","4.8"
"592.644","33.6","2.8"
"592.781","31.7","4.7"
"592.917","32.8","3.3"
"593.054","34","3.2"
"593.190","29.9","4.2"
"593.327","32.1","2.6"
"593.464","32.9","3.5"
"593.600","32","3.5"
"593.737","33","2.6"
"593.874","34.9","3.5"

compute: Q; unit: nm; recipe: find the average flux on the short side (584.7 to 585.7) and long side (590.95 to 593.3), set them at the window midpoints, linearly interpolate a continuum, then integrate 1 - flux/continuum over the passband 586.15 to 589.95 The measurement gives 0.313 nm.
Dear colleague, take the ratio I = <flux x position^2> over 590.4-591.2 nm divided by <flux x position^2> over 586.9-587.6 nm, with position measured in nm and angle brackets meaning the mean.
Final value 1.06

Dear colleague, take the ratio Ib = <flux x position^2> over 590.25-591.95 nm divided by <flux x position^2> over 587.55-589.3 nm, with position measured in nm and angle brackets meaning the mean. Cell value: 1.08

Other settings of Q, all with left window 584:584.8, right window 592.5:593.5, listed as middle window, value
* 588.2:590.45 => 0.37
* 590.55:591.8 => 0.02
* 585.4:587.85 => 0.02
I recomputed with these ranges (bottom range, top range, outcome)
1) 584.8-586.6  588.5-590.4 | 0.82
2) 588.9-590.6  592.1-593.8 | 1.23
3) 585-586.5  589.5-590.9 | 0.89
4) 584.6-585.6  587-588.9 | 0.98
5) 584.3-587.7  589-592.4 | 0.94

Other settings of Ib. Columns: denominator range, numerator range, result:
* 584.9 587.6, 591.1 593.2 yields 1.01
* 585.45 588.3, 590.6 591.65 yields 1.01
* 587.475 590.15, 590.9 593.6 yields 1.15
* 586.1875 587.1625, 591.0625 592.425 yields 1.04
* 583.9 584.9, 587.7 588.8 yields 0.94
